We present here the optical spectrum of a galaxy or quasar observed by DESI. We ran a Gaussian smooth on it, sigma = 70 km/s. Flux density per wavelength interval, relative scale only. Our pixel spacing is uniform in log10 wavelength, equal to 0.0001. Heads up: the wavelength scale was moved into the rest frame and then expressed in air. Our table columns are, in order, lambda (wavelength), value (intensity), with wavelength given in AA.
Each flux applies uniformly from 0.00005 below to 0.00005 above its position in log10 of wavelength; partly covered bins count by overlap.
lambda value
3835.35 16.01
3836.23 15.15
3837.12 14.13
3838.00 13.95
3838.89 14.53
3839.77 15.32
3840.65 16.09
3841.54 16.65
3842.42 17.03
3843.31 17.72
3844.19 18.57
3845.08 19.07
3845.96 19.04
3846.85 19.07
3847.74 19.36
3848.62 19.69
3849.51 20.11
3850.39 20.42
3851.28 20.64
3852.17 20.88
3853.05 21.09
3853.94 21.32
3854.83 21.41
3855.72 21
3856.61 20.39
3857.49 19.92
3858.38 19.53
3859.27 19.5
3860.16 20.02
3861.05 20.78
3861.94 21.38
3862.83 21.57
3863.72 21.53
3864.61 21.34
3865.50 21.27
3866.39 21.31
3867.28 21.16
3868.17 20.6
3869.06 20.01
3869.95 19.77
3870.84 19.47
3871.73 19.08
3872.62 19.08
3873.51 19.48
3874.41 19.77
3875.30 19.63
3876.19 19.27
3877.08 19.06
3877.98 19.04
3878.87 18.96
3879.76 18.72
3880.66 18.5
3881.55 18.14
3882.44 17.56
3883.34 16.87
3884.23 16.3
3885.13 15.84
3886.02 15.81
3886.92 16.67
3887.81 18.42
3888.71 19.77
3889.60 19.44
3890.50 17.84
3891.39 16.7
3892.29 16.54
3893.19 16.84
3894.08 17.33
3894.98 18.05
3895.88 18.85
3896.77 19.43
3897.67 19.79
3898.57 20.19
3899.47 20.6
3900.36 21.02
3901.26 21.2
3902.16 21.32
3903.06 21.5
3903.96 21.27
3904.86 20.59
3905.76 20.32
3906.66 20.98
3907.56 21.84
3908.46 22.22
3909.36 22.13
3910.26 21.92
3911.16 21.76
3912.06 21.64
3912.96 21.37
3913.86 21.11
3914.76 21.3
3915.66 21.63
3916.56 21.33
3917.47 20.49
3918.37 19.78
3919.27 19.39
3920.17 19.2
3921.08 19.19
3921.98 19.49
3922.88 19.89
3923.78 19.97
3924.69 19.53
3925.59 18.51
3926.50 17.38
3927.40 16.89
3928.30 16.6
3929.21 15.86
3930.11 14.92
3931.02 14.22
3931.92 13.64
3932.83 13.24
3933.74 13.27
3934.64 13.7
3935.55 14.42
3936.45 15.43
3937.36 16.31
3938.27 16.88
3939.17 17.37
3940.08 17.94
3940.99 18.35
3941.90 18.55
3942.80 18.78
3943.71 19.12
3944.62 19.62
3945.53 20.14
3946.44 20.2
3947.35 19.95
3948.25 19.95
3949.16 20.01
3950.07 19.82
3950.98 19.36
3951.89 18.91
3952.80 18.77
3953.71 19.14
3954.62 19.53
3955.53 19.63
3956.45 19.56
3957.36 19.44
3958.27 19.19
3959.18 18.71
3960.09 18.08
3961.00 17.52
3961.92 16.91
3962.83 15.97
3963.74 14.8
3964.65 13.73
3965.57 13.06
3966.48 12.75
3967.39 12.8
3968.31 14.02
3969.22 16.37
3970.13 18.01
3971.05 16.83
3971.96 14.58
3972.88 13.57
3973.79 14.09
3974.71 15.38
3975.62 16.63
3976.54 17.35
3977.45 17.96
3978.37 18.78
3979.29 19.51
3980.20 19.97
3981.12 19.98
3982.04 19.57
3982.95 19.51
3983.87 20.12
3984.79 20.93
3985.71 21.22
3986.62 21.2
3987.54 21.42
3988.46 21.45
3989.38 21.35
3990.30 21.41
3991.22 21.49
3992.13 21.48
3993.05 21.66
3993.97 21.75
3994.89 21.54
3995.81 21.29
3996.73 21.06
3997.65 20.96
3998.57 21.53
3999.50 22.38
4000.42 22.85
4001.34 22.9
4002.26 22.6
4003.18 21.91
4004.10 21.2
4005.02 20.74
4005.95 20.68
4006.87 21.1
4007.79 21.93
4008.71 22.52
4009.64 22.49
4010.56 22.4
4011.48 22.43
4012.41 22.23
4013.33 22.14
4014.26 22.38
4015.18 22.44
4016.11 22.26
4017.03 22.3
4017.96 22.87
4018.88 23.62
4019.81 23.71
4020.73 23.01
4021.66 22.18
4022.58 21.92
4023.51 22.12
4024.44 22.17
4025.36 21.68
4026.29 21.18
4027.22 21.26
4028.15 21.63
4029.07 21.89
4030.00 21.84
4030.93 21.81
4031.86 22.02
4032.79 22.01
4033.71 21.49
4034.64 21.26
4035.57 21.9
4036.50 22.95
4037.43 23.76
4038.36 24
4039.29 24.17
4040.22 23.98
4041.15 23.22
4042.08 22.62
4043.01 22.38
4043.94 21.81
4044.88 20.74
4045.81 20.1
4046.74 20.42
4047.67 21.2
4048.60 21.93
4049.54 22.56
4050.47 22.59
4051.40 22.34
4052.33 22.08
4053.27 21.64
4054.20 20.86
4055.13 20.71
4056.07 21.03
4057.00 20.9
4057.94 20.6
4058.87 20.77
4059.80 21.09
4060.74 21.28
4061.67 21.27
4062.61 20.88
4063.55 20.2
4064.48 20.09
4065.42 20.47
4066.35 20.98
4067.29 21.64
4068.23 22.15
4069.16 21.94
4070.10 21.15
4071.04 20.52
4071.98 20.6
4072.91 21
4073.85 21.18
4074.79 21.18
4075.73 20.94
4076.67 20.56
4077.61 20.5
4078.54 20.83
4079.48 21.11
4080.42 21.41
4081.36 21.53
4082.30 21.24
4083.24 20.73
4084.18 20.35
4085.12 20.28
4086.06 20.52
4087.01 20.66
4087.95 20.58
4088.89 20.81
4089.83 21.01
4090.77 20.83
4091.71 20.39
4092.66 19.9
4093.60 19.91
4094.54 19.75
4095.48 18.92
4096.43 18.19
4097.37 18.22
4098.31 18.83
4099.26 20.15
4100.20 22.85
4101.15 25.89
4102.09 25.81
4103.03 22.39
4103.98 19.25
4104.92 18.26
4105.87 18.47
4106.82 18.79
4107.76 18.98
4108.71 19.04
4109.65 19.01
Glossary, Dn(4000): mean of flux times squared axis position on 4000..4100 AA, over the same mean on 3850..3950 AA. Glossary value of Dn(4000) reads 1.21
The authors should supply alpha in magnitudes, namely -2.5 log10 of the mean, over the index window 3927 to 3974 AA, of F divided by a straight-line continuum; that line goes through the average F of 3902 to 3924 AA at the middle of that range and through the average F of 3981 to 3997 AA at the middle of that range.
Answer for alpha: 0.23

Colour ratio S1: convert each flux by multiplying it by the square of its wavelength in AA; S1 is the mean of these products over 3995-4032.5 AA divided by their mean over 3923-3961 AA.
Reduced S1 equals 1.3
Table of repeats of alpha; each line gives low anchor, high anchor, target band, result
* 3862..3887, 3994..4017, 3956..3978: 0.291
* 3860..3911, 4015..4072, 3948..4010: 0.093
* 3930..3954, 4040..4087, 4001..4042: -0.121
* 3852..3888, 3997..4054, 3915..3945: 0.166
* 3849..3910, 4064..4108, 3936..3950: 0.078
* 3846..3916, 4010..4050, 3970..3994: 0.125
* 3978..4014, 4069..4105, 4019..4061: -0.044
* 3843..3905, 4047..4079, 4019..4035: -0.058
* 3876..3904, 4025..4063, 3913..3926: -0.049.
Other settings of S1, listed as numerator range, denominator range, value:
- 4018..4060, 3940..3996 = 1.23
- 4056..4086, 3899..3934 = 1.16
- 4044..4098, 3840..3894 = 1.20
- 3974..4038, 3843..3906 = 1.17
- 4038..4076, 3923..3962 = 1.28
